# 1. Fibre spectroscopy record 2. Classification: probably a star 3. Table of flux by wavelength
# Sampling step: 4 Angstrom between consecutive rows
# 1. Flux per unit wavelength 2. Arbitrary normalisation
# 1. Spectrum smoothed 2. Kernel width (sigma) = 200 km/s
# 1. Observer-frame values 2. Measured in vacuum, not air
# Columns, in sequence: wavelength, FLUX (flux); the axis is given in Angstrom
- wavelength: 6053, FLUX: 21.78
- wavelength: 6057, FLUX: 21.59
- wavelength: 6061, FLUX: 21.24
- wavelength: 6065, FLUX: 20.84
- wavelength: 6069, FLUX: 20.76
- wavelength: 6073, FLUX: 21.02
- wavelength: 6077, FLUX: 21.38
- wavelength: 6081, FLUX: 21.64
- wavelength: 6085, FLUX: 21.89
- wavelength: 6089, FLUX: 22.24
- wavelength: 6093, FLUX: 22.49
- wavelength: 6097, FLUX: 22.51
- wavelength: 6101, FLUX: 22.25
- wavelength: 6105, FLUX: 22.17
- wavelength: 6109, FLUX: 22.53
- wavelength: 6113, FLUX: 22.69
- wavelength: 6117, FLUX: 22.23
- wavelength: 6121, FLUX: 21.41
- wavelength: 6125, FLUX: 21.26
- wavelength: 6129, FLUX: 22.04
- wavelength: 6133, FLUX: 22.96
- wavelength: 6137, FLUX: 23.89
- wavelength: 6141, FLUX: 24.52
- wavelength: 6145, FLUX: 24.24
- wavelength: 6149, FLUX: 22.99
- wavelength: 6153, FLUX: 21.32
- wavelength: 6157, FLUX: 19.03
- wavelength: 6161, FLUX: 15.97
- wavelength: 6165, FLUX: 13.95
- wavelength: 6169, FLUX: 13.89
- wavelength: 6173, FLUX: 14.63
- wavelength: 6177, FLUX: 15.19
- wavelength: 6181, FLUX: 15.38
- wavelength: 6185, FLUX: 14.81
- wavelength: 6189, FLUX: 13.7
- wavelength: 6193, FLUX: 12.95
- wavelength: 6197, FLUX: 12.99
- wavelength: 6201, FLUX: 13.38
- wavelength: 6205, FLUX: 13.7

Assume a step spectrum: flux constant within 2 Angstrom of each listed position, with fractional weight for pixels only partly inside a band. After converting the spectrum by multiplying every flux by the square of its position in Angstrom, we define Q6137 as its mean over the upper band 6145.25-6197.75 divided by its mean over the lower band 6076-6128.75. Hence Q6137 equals 0.8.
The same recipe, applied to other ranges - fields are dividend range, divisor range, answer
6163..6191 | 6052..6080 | 0.71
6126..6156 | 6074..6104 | 1.06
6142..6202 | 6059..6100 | 0.78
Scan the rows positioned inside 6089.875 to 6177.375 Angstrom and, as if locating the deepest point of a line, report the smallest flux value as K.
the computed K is 13.89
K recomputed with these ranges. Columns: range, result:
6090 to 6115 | 22.17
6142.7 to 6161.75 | 15.97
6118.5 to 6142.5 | 21.26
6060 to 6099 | 20.76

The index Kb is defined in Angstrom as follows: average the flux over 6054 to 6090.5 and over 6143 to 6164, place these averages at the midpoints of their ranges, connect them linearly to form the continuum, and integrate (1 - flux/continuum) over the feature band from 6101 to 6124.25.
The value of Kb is -1.4 Angstrom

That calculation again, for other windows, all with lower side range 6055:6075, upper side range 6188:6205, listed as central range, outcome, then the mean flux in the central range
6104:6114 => -2.2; 22.5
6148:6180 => -3.4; 16.9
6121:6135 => -3.7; 22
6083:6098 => -2.1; 22.3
